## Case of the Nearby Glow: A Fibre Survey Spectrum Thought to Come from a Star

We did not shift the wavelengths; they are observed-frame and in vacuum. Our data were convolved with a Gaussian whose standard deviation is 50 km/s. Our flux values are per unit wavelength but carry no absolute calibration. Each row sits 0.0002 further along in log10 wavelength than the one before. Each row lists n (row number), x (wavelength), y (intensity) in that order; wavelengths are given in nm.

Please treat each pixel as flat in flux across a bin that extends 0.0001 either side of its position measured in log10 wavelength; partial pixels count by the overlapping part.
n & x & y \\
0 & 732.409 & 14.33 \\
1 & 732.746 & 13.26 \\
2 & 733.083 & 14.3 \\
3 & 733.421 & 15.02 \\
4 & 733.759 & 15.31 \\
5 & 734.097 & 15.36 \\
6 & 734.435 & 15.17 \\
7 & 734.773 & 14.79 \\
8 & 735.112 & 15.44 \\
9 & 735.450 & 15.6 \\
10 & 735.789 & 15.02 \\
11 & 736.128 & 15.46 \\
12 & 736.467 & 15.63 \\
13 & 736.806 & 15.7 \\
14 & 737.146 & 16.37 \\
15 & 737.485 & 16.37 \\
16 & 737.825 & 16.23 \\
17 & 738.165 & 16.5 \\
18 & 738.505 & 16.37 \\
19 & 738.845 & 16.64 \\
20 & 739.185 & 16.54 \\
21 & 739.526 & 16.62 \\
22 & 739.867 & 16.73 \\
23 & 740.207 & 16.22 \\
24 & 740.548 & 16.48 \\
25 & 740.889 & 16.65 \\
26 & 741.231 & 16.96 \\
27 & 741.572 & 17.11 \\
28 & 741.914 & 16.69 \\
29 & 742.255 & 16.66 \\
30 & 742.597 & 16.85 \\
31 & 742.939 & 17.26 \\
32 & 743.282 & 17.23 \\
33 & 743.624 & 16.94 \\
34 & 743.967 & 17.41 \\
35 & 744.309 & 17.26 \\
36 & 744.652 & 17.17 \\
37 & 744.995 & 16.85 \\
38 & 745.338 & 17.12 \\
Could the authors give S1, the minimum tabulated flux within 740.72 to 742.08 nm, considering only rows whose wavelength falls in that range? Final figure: 16.65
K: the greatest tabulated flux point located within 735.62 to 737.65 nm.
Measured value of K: 16.37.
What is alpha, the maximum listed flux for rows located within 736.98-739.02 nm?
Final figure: 16.64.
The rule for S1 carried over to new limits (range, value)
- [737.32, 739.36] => 16.23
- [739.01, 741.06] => 16.22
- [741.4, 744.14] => 16.66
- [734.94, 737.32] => 15.02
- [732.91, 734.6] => 14.3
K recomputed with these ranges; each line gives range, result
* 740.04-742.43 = 17.11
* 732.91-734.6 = 15.36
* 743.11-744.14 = 17.41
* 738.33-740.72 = 16.73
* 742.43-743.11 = 17.26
